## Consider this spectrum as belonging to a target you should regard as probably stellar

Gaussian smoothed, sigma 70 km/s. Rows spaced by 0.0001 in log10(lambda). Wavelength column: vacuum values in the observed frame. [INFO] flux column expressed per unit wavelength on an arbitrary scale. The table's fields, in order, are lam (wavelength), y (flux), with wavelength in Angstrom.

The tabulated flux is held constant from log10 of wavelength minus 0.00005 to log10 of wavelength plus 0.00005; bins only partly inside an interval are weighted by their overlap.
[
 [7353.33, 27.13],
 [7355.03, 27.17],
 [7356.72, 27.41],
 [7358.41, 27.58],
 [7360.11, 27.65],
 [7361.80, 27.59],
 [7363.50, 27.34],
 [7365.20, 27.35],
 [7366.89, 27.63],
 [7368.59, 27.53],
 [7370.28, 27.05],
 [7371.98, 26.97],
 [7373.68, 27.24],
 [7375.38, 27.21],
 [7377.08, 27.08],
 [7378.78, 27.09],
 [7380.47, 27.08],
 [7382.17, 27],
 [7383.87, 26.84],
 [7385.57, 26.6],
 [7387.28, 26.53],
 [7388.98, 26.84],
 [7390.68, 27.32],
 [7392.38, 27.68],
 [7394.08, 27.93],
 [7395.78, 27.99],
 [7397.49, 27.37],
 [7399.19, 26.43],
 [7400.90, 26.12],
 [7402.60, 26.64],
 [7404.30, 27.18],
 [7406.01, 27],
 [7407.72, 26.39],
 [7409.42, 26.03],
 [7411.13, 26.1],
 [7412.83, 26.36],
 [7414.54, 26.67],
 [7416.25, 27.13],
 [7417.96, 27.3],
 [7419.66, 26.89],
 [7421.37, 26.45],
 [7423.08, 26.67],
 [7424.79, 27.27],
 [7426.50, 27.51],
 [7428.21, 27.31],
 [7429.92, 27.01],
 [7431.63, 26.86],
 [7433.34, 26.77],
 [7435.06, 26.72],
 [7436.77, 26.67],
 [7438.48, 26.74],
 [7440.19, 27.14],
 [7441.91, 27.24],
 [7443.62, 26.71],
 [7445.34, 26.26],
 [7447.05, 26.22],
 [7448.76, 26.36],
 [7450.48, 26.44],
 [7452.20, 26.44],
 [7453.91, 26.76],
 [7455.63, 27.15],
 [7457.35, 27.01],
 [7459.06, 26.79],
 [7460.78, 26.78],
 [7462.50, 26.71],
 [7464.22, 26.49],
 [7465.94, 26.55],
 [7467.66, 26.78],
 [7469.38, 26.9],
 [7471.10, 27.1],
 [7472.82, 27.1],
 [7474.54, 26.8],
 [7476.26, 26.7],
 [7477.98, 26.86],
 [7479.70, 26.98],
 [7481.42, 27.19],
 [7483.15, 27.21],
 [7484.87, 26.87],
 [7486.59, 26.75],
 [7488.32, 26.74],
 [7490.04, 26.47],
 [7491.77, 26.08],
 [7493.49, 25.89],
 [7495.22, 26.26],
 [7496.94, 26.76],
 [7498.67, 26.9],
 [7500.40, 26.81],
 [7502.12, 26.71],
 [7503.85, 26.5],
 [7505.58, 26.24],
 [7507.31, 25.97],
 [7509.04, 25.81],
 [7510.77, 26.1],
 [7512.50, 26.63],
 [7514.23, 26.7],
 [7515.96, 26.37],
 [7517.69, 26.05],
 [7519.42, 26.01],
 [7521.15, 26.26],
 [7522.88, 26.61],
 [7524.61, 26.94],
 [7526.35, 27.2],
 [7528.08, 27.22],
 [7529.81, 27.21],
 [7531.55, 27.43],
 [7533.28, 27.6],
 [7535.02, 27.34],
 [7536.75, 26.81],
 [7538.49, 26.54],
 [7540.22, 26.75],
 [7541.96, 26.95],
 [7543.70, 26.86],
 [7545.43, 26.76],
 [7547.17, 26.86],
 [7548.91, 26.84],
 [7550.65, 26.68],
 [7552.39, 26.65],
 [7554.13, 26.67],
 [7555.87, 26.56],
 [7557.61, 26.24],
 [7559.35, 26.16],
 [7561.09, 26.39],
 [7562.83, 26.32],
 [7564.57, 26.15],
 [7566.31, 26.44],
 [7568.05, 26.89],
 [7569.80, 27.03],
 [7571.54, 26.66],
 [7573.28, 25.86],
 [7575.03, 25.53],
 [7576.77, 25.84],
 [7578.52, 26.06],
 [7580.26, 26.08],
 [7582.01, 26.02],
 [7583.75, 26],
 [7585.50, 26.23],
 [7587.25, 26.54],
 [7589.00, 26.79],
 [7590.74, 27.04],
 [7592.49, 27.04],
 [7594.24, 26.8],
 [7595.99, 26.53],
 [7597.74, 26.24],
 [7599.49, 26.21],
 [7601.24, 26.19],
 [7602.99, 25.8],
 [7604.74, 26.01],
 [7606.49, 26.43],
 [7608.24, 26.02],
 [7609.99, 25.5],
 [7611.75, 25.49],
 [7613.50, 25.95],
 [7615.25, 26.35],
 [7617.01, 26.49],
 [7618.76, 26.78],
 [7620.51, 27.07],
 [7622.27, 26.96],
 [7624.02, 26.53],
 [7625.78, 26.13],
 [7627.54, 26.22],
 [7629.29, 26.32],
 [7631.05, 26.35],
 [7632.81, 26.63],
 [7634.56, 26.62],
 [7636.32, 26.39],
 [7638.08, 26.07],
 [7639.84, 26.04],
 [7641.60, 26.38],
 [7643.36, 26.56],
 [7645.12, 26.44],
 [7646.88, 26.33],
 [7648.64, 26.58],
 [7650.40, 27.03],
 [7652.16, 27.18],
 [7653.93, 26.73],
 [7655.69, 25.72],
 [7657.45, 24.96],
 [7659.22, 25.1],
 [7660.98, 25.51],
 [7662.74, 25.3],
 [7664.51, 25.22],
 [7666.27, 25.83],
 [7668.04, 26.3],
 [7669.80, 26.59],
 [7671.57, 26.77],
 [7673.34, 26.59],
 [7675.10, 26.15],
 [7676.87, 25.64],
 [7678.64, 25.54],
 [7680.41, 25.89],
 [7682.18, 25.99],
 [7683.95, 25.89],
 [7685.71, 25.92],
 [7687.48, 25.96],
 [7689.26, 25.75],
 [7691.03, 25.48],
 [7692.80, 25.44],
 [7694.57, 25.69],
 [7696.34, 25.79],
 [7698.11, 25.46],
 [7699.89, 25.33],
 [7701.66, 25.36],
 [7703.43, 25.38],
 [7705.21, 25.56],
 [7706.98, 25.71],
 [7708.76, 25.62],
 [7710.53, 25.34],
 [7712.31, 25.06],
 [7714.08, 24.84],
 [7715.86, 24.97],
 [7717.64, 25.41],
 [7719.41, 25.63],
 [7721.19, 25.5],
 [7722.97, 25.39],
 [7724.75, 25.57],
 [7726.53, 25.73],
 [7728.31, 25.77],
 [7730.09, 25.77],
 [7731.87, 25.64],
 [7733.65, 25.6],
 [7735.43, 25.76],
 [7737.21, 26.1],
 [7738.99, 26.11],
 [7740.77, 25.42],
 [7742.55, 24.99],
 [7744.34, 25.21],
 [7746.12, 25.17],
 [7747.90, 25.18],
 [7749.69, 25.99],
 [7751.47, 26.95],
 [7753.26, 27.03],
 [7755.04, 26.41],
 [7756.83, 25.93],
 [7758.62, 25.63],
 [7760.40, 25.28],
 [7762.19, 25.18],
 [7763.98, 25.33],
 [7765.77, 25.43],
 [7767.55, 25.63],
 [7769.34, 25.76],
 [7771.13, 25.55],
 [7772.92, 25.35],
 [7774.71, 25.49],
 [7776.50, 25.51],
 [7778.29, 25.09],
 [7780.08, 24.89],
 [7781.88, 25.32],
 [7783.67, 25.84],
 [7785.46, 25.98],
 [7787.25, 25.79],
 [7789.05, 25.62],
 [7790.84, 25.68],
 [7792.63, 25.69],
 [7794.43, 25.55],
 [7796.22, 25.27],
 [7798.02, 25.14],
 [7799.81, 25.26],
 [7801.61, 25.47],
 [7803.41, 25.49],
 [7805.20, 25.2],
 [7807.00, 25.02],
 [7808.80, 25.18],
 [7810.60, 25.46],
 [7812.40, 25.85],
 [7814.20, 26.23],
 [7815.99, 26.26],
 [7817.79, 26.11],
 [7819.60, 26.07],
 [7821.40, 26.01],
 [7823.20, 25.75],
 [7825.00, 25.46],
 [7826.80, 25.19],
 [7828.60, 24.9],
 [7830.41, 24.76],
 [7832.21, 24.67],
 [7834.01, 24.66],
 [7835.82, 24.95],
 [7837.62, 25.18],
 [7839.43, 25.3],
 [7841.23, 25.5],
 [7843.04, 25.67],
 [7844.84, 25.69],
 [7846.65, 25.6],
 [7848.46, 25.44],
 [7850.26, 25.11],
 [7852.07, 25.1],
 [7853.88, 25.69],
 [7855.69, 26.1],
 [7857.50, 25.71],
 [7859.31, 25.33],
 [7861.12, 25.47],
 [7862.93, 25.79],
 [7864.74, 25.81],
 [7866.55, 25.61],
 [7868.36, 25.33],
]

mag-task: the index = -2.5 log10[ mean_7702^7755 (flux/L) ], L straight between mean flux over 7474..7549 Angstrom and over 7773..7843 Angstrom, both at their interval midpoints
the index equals 0.01 mag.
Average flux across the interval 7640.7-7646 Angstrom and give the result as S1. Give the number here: 26.5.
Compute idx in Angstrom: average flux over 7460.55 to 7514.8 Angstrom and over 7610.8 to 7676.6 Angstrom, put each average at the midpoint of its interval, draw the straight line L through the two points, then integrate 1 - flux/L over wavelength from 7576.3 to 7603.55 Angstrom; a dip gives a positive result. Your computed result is 0.0 Angstrom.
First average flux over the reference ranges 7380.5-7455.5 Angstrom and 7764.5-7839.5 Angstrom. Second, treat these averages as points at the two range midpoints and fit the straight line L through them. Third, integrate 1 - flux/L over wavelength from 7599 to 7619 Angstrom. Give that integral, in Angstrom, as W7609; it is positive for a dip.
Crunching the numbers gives 0.1 Angstrom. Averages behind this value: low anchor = 26.8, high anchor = 25.5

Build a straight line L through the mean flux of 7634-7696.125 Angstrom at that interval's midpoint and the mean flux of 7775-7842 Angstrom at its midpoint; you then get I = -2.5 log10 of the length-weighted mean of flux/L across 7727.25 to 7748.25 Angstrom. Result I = 0.01 mag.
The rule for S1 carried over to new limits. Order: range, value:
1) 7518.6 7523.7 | 26.3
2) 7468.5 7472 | 27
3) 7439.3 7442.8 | 27.2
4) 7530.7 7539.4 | 27.2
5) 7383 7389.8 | 26.7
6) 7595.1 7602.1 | 26.3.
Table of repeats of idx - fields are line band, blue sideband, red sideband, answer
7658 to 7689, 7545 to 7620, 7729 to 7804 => 0.1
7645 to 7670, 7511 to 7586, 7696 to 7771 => 0.0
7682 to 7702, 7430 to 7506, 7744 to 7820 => 0.2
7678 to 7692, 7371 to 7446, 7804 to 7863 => 0.1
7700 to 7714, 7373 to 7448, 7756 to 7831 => 0.2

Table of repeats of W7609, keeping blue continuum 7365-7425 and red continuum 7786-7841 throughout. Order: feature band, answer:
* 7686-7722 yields 0.52 Angstrom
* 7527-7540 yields -0.34 Angstrom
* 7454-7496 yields -0.13 Angstrom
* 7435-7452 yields 0.10 Angstrom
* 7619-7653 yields -0.56 Angstrom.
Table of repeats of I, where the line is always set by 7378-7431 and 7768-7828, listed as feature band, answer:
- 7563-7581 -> 0.003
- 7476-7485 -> -0.014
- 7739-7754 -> 0.000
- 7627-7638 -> -0.012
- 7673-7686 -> 0.001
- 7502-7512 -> 0.016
